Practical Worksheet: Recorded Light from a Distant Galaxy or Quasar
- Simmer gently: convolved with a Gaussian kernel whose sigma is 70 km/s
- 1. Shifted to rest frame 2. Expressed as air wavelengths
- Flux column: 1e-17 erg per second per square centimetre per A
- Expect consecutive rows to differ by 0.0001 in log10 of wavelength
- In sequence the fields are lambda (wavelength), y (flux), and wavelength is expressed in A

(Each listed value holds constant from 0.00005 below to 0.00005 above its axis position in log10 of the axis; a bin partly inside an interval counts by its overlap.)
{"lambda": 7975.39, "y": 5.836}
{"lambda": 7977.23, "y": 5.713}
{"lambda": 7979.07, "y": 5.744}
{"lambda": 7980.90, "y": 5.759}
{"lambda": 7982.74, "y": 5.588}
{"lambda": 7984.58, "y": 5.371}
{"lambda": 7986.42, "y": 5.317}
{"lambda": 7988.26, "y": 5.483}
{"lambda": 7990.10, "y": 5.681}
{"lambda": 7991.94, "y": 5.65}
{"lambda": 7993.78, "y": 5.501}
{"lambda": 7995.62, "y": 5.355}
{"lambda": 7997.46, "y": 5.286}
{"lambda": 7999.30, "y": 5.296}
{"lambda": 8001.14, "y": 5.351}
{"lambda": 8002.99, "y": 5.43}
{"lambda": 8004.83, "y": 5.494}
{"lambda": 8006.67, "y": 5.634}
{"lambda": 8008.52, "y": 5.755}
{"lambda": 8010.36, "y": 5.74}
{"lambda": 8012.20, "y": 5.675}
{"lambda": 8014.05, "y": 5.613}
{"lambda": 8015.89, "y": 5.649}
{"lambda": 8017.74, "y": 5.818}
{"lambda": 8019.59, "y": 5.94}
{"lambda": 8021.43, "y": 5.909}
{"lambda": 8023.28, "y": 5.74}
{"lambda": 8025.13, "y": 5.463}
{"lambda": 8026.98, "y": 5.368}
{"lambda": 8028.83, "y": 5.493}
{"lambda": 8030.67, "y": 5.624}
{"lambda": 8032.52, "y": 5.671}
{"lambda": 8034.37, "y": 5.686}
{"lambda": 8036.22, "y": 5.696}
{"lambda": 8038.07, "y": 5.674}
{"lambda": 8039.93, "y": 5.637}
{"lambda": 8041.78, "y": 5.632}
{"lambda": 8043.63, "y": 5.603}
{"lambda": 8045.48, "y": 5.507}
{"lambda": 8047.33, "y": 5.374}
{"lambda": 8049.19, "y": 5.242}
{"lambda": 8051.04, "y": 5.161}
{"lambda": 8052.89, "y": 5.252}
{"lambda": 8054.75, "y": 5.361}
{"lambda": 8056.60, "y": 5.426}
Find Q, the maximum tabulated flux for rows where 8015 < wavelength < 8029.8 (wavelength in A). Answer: 5.94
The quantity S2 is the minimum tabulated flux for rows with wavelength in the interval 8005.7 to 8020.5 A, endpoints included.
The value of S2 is 5.613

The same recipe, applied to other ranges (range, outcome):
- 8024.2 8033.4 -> 5.368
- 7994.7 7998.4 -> 5.286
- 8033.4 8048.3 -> 5.374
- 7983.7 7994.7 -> 5.317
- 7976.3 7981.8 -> 5.713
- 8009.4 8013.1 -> 5.675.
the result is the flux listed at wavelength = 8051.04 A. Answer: 5.161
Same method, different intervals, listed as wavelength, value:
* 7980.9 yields 5.759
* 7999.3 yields 5.296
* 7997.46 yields 5.286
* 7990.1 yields 5.681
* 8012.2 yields 5.675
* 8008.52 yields 5.755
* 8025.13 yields 5.463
